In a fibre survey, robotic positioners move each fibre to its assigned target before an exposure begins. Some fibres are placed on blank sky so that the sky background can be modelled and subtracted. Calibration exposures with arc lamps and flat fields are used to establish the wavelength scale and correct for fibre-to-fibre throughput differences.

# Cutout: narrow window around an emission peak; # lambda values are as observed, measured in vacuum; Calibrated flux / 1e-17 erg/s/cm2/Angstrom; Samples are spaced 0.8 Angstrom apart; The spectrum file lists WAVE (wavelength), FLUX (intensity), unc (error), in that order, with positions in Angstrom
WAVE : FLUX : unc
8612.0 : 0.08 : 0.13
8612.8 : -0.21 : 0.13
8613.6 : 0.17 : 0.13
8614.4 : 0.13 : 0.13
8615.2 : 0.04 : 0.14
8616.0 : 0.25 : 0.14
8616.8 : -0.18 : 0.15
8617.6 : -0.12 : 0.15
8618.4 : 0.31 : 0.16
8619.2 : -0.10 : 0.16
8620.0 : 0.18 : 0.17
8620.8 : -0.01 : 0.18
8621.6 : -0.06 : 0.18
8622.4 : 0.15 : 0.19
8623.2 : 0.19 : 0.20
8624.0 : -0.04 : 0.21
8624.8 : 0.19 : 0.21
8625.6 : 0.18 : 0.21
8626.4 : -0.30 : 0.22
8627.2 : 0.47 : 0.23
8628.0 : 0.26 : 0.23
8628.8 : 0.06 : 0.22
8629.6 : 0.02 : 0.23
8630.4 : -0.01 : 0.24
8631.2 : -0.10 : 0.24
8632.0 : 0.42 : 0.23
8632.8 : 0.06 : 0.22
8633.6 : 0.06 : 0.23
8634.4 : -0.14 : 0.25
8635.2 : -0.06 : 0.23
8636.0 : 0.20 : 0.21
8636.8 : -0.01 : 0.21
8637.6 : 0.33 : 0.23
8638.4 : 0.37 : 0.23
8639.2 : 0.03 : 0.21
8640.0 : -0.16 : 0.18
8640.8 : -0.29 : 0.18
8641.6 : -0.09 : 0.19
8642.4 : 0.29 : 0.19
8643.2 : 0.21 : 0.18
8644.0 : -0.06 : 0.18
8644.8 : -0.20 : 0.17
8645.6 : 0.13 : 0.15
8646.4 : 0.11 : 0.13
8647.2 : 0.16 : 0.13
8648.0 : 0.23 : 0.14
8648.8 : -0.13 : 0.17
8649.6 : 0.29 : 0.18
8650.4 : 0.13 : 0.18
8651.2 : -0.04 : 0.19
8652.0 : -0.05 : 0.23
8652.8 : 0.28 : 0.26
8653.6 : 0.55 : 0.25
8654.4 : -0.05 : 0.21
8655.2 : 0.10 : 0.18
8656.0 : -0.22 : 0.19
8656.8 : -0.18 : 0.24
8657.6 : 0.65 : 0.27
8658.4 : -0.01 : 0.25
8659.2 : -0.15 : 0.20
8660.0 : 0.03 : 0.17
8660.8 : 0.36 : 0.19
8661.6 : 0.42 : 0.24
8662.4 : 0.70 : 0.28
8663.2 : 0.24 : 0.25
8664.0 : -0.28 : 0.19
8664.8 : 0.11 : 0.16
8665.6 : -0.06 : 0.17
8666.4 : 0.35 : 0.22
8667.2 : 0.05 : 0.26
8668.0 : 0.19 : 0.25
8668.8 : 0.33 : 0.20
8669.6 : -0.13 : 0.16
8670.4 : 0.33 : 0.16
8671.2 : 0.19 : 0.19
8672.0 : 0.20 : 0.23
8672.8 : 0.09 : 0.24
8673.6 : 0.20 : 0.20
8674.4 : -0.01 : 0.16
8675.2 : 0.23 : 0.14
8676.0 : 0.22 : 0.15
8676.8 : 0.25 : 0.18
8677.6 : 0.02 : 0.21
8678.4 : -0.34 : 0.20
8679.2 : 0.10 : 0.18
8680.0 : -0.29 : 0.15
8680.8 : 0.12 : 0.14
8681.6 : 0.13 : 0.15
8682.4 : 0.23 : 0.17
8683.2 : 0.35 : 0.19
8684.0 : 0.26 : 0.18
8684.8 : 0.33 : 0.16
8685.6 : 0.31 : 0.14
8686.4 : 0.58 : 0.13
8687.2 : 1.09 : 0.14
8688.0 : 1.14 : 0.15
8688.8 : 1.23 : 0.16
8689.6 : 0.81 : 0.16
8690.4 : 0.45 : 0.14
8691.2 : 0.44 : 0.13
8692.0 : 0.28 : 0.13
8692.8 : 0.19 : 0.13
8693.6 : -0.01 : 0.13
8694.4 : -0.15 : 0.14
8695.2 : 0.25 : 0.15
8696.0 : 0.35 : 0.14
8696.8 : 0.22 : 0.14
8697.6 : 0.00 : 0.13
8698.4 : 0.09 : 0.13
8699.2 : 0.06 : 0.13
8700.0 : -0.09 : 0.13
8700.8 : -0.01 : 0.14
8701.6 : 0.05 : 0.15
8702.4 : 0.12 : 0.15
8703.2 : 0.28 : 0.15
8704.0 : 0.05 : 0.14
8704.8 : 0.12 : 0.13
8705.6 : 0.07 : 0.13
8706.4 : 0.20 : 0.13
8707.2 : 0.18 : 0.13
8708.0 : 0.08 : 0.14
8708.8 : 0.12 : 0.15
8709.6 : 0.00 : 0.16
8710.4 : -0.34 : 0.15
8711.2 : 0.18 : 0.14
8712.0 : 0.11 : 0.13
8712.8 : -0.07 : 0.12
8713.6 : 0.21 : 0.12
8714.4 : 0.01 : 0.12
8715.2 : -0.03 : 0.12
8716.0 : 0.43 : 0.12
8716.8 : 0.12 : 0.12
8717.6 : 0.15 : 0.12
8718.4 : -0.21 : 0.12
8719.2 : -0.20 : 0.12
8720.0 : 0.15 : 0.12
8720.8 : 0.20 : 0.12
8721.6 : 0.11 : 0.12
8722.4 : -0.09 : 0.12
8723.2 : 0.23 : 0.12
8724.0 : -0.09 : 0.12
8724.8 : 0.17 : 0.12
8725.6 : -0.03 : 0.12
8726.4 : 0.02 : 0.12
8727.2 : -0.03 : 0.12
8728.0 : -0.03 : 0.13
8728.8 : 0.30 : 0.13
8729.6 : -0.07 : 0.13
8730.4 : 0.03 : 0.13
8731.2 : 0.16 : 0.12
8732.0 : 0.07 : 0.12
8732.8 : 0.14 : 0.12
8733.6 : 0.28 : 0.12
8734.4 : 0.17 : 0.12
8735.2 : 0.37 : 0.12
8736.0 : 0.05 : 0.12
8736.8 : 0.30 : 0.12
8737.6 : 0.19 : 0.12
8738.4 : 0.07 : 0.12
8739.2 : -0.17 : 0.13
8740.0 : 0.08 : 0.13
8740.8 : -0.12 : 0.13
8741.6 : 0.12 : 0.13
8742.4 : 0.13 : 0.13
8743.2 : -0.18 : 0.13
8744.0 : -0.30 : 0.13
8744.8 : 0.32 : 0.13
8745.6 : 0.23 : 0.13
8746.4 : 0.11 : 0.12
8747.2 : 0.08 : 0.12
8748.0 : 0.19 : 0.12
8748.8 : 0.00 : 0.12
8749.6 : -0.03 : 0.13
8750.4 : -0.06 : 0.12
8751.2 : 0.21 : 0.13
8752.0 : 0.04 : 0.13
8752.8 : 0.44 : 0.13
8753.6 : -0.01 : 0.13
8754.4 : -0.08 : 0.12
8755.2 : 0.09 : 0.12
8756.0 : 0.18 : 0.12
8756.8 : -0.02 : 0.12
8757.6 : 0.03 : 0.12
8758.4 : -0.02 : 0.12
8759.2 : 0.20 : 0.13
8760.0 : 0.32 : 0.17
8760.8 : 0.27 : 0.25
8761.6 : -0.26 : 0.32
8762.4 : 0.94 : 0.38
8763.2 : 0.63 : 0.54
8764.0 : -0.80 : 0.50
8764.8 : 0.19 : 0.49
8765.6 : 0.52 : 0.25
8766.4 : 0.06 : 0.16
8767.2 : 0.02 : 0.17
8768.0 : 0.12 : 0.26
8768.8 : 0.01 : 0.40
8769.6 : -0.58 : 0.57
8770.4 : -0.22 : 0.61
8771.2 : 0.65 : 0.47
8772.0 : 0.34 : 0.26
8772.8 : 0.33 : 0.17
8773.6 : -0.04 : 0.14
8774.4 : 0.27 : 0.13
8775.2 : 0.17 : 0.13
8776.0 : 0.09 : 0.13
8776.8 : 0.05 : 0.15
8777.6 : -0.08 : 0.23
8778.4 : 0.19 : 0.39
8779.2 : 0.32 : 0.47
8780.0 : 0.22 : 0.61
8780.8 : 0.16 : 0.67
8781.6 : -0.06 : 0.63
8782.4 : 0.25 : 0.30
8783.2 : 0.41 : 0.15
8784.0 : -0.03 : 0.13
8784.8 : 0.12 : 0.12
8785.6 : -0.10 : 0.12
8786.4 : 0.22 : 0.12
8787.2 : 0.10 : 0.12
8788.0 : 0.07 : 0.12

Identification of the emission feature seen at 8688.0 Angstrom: Hbeta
